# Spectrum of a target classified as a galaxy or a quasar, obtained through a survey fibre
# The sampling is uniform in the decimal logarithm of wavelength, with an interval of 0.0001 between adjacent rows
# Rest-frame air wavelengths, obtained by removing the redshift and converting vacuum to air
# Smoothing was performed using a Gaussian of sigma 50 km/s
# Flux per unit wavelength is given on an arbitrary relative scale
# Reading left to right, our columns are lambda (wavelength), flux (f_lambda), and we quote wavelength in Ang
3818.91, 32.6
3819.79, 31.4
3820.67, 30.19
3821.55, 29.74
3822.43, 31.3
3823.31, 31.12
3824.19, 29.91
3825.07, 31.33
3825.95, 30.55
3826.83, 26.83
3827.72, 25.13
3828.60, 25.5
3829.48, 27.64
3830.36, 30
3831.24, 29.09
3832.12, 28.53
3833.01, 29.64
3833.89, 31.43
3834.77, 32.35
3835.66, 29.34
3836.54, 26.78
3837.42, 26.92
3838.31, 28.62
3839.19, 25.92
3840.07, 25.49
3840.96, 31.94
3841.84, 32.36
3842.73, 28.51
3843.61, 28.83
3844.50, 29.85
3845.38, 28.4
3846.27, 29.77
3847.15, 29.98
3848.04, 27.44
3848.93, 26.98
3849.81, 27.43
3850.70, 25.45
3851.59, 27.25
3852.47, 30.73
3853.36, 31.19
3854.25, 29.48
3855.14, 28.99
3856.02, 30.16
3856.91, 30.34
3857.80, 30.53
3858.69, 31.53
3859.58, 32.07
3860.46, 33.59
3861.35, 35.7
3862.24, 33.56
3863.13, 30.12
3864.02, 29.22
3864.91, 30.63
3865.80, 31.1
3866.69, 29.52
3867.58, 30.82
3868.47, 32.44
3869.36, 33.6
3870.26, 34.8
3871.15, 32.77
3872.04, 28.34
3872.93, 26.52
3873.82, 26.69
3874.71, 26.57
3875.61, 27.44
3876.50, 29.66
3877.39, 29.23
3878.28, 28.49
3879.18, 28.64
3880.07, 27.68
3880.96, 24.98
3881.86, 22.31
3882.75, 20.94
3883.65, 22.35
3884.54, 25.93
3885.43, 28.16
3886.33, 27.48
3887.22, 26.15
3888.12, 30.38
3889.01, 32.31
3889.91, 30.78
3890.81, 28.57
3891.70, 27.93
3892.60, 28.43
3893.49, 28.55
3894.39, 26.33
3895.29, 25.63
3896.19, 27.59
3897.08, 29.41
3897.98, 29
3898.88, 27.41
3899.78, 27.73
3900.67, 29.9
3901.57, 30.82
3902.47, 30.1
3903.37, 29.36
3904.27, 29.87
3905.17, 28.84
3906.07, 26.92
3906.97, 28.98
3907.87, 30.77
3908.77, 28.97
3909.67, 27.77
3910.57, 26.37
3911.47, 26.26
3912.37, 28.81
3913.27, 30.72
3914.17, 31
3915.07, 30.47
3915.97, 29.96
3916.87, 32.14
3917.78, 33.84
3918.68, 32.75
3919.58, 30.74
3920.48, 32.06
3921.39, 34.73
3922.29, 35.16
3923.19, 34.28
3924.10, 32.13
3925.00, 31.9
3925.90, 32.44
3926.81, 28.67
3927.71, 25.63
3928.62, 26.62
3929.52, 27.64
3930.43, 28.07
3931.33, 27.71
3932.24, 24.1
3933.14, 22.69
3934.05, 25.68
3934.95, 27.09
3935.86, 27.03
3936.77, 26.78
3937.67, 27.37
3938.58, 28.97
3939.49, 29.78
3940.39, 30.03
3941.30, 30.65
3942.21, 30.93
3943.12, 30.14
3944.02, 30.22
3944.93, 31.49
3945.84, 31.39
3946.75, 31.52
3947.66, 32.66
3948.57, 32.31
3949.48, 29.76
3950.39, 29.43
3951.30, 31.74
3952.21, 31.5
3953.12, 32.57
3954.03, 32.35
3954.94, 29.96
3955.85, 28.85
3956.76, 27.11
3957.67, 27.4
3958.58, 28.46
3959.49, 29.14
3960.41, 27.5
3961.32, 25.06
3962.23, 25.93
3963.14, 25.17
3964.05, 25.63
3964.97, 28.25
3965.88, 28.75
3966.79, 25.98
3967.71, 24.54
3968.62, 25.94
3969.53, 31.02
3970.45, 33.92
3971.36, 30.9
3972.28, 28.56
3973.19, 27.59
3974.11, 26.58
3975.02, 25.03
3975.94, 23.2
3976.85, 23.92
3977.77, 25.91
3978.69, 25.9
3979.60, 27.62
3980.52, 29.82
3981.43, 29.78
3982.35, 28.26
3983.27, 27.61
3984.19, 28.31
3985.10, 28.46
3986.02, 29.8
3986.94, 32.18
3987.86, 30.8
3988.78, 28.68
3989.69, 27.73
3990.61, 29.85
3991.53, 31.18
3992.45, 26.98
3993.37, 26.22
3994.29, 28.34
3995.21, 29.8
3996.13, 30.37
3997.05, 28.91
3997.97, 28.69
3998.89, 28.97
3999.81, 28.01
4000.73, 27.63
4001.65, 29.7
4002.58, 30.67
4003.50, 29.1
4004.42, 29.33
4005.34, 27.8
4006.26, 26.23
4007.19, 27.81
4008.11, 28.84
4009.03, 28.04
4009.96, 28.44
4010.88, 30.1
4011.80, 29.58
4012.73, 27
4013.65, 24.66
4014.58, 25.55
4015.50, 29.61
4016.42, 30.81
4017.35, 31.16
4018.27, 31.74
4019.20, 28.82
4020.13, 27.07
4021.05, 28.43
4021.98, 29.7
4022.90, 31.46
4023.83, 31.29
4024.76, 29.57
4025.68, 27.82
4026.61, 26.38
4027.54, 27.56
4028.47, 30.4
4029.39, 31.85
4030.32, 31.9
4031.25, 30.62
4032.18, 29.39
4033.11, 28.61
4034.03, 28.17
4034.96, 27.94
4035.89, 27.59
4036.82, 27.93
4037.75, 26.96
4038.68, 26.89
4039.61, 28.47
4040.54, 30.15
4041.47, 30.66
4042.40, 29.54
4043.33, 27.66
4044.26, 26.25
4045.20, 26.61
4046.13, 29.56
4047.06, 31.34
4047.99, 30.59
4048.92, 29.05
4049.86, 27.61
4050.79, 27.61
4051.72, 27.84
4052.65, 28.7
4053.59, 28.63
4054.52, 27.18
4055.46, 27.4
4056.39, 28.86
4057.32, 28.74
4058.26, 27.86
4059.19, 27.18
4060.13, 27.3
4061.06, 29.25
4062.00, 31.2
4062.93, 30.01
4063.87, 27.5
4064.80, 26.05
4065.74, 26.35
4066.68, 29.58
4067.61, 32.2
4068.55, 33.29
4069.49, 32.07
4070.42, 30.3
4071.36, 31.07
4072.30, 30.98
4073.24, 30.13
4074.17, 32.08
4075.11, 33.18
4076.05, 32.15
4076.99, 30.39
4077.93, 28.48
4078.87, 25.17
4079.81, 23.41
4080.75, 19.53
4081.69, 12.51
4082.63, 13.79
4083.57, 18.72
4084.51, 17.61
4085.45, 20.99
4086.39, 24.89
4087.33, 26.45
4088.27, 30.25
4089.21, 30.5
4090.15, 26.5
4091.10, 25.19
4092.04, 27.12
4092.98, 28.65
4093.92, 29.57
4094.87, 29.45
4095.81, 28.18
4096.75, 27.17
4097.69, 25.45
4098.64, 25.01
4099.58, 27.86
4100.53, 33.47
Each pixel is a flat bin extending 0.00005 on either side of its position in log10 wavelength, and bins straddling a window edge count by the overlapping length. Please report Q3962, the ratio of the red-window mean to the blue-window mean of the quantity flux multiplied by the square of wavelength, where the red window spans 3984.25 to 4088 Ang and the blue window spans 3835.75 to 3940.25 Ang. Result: 1.0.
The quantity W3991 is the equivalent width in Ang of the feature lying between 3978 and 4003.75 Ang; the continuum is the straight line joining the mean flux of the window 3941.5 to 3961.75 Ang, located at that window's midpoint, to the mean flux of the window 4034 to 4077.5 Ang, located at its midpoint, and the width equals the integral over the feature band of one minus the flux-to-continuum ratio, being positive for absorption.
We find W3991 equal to 0.72 Ang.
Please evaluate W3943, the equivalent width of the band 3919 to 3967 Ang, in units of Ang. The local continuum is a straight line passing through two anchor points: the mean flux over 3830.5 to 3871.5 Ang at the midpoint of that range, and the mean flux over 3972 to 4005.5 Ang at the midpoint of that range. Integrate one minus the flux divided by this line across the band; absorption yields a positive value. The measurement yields -0.6 Ang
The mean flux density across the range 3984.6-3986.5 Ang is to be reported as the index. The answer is 29.2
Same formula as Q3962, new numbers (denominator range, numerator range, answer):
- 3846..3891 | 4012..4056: 1.07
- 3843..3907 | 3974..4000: 1.03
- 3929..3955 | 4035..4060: 1.02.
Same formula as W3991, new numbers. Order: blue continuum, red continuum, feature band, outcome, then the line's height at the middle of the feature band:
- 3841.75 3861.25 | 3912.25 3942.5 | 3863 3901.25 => 1.6 Ang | 29.7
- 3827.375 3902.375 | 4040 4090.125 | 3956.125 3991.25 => 0.5 Ang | 28.2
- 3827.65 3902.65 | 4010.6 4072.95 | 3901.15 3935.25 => -0.7 Ang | 28.9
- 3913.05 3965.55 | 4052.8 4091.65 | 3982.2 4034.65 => -1.2 Ang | 28.3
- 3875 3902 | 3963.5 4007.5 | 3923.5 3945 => -0.4 Ang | 27.9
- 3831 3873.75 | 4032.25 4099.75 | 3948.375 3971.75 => 0.0 Ang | 28.8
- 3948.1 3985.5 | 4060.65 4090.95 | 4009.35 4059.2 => -2.3 Ang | 27.5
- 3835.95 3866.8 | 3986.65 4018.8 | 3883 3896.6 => 0.8 Ang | 29.4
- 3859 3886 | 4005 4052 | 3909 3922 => -0.7 Ang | 29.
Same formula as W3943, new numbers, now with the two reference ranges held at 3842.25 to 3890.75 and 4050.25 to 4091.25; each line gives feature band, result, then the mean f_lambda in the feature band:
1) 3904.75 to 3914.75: 0.01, 28.7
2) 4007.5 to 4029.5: -0.95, 28.9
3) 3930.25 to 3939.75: 0.59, 26.8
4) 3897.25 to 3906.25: -0.08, 29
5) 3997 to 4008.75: -0.29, 28.6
